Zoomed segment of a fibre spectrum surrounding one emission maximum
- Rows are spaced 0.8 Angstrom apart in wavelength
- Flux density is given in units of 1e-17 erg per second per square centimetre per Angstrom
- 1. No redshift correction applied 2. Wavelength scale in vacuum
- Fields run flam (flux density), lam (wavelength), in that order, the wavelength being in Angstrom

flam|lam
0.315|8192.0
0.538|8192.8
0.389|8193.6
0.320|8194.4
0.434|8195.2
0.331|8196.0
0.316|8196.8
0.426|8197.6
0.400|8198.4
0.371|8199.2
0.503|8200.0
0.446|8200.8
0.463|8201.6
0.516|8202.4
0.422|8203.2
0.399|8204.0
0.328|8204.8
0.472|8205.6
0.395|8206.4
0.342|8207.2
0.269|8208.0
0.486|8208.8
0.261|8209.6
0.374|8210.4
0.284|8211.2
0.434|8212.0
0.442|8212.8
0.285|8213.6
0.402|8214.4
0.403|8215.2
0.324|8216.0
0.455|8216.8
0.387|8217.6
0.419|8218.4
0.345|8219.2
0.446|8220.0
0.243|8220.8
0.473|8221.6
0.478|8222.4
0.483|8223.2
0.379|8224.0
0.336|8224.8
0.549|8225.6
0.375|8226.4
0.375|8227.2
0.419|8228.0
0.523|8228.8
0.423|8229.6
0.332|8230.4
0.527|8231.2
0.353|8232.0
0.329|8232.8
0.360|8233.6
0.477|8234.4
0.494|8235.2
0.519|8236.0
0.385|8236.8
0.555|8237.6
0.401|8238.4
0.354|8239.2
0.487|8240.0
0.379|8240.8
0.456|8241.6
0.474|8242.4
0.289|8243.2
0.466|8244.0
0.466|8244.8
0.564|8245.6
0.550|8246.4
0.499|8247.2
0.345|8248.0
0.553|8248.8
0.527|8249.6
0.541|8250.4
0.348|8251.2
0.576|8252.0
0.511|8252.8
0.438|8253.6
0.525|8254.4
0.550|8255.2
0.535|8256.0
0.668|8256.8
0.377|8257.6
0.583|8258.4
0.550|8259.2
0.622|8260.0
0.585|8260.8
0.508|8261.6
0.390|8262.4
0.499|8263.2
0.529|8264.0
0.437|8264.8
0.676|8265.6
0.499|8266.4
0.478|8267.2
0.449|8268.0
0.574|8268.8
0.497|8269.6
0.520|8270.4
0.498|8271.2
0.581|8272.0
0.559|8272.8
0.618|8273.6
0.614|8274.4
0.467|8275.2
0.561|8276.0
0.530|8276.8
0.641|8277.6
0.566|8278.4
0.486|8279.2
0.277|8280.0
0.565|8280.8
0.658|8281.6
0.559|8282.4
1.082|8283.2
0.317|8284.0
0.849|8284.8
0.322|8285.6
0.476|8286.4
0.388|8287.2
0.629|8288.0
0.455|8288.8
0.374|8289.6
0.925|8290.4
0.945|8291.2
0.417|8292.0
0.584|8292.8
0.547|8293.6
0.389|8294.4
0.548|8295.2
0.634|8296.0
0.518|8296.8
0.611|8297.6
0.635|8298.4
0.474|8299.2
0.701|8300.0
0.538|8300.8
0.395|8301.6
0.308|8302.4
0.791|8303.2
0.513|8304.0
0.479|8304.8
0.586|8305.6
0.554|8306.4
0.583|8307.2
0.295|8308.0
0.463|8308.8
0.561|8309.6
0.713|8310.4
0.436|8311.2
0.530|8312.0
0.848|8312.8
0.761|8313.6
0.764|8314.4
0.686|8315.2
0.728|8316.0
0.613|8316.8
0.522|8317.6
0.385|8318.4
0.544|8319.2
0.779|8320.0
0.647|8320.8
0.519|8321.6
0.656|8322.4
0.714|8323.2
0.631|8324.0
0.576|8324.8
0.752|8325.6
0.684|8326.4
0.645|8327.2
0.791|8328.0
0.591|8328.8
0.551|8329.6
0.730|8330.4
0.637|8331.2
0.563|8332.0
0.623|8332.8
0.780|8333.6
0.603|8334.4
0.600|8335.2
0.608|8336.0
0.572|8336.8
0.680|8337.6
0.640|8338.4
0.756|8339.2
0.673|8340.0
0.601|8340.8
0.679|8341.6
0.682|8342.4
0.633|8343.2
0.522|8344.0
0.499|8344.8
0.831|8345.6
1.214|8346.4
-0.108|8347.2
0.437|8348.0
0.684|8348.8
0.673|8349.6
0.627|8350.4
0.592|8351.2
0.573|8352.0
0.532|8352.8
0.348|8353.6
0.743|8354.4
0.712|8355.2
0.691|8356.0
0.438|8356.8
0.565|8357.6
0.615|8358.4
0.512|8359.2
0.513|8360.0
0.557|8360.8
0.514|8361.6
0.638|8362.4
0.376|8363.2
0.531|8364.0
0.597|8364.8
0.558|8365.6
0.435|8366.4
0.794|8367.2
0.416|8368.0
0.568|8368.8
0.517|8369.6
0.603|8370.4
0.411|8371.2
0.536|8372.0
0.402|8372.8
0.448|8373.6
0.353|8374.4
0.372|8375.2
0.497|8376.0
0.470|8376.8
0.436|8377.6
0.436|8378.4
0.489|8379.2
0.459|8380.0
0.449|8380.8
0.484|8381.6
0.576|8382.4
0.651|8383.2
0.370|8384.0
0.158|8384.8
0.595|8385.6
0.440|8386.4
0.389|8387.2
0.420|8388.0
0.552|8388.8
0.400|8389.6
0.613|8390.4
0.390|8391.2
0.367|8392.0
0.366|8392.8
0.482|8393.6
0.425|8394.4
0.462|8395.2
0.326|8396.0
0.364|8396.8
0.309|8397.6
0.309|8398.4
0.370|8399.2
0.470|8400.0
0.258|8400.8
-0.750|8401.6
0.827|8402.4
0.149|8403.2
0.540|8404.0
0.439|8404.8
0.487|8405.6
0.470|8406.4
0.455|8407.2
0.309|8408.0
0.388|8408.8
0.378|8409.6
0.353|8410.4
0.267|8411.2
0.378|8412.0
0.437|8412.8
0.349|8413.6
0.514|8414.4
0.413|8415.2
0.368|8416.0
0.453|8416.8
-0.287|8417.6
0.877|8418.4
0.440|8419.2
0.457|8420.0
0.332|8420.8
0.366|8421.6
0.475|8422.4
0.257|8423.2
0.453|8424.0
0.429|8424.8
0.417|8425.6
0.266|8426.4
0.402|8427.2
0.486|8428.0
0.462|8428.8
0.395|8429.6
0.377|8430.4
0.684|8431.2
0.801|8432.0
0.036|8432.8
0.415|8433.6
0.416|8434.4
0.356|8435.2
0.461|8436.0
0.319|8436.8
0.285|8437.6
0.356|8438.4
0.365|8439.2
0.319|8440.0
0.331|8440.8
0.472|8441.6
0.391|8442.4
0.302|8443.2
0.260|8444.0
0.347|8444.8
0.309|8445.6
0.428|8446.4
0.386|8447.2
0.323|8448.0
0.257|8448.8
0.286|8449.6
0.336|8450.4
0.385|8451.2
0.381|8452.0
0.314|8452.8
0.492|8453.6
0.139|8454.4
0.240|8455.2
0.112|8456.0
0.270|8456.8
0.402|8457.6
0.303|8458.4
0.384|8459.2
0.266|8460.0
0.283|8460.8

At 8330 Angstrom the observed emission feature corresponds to C III] 1909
